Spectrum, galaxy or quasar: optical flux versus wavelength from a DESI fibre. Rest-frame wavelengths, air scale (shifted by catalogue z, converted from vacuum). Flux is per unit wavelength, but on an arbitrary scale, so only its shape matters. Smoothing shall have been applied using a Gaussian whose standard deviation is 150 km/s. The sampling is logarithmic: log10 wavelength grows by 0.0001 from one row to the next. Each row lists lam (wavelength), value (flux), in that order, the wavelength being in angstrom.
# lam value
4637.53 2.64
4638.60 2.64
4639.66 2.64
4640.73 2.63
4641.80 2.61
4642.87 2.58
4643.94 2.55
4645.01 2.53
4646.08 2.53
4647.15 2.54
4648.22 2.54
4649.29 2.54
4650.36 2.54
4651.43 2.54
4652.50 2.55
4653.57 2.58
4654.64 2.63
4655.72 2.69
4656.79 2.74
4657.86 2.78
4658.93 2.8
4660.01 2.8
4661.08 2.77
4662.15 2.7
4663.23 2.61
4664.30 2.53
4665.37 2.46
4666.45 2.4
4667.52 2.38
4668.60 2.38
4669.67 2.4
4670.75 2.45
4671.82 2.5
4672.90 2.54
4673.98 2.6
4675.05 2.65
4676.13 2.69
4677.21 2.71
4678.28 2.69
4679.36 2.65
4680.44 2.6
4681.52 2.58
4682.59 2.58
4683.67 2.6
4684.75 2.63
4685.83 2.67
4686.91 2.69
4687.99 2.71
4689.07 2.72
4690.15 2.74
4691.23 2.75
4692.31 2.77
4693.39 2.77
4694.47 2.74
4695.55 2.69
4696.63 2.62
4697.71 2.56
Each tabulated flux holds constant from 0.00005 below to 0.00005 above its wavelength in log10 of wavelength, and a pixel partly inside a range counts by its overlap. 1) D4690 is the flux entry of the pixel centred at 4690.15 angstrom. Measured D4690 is 2.74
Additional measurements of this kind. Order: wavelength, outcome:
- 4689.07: 2.72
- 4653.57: 2.58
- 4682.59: 2.58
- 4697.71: 2.56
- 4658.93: 2.8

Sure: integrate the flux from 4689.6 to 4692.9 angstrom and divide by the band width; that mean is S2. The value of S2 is 2.75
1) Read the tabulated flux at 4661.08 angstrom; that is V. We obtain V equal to 2.77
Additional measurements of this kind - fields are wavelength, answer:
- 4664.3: 2.53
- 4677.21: 2.71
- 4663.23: 2.61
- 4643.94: 2.55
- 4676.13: 2.69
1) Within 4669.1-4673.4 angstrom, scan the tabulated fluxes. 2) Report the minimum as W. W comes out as 2.4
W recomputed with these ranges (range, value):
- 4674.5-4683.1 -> 2.58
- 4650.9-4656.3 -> 2.54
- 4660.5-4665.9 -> 2.46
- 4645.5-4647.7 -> 2.53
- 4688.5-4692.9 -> 2.72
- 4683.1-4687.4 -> 2.6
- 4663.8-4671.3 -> 2.38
